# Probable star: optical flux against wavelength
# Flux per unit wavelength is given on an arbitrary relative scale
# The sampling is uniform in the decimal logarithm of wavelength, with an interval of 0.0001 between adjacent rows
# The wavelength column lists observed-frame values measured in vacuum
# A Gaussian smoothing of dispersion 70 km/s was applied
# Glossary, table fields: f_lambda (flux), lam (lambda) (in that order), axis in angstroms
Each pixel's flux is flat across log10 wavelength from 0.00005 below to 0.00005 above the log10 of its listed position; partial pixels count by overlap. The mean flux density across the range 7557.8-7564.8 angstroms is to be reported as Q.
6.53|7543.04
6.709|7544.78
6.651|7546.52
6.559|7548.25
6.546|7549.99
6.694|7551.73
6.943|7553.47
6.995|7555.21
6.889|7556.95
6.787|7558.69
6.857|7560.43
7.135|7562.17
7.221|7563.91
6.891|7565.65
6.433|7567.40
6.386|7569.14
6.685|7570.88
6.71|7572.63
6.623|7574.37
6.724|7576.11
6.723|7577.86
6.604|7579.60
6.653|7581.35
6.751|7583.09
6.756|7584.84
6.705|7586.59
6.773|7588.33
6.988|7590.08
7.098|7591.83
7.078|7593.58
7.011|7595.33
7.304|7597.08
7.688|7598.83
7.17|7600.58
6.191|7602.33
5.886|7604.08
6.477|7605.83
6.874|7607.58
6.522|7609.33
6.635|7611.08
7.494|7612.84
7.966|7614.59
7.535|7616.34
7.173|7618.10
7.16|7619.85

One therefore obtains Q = 7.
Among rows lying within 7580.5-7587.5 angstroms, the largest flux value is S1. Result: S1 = 6.756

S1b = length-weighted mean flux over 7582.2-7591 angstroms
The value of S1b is 6.8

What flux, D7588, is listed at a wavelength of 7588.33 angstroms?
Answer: 6.773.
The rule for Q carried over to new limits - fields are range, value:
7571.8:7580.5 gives 6.68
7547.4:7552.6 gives 6.6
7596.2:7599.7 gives 7.49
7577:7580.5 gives 6.66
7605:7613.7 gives 6.8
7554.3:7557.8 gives 6.94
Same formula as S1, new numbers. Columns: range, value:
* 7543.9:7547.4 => 6.709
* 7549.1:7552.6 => 6.694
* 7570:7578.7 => 6.724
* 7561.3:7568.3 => 7.221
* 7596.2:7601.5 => 7.688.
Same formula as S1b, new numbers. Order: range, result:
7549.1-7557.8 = 6.81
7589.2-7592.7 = 7.03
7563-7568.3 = 6.85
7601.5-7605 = 6.05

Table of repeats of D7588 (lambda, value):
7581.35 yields 6.653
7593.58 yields 7.078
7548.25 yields 6.559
